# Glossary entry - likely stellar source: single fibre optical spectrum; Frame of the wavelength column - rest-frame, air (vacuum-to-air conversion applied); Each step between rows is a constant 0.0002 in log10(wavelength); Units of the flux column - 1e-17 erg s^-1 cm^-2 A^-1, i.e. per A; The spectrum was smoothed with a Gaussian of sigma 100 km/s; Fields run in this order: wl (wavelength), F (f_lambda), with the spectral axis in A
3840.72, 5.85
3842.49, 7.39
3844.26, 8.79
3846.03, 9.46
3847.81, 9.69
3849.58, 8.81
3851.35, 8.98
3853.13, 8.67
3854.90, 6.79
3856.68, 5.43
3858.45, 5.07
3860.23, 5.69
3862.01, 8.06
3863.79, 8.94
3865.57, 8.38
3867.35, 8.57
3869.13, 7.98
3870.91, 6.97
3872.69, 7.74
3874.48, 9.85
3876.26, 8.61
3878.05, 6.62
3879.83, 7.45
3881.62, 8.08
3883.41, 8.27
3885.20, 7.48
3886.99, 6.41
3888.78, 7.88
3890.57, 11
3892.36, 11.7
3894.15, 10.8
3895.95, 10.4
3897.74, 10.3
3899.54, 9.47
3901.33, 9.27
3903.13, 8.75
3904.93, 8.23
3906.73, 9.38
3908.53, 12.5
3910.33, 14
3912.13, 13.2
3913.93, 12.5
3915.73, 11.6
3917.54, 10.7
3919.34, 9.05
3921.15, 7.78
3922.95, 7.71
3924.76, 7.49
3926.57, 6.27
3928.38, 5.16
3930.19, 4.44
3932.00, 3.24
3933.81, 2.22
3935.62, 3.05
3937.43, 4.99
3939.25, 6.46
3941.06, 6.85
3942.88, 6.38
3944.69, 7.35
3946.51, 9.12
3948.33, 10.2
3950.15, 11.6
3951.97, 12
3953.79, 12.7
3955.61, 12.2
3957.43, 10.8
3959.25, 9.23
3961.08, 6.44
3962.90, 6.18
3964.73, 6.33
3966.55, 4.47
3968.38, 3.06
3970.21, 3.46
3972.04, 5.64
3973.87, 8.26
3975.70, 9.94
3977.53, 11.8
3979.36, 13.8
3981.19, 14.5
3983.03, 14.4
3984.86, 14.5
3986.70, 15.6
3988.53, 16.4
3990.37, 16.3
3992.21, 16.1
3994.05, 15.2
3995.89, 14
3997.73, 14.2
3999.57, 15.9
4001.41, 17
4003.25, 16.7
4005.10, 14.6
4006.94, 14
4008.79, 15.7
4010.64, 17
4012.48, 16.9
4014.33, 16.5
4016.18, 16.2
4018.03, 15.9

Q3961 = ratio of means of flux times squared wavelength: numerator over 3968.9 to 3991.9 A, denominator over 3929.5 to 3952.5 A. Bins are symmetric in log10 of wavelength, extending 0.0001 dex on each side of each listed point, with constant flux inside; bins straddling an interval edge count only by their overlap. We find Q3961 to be 1.83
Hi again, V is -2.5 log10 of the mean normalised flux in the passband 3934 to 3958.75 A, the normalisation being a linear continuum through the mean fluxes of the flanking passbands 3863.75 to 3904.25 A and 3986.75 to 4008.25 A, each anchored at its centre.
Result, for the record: 0.417 mag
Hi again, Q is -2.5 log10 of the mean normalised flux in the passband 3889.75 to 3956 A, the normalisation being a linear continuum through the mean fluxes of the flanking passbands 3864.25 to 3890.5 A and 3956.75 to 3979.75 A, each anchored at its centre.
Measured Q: -0.15 mag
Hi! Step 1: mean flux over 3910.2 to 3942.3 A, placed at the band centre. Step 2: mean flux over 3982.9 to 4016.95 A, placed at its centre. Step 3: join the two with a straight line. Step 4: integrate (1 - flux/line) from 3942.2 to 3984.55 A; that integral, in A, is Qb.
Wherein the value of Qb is 8.4 A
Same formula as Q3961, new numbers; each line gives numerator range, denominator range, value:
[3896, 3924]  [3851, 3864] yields 1.50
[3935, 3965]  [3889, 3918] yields 0.80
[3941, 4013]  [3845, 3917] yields 1.37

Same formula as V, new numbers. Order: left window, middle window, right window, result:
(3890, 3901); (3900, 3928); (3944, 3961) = 0.075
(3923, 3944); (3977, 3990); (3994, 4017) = -0.165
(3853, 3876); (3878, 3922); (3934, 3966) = -0.244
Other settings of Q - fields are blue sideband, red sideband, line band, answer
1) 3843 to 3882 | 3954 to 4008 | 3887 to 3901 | -0.113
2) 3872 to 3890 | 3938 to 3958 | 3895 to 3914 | -0.248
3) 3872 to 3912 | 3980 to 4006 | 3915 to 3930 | 0.357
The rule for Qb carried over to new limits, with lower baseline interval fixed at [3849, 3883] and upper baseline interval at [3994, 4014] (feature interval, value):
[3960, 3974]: 8.4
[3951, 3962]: 2.0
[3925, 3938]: 8.1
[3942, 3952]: 2.6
